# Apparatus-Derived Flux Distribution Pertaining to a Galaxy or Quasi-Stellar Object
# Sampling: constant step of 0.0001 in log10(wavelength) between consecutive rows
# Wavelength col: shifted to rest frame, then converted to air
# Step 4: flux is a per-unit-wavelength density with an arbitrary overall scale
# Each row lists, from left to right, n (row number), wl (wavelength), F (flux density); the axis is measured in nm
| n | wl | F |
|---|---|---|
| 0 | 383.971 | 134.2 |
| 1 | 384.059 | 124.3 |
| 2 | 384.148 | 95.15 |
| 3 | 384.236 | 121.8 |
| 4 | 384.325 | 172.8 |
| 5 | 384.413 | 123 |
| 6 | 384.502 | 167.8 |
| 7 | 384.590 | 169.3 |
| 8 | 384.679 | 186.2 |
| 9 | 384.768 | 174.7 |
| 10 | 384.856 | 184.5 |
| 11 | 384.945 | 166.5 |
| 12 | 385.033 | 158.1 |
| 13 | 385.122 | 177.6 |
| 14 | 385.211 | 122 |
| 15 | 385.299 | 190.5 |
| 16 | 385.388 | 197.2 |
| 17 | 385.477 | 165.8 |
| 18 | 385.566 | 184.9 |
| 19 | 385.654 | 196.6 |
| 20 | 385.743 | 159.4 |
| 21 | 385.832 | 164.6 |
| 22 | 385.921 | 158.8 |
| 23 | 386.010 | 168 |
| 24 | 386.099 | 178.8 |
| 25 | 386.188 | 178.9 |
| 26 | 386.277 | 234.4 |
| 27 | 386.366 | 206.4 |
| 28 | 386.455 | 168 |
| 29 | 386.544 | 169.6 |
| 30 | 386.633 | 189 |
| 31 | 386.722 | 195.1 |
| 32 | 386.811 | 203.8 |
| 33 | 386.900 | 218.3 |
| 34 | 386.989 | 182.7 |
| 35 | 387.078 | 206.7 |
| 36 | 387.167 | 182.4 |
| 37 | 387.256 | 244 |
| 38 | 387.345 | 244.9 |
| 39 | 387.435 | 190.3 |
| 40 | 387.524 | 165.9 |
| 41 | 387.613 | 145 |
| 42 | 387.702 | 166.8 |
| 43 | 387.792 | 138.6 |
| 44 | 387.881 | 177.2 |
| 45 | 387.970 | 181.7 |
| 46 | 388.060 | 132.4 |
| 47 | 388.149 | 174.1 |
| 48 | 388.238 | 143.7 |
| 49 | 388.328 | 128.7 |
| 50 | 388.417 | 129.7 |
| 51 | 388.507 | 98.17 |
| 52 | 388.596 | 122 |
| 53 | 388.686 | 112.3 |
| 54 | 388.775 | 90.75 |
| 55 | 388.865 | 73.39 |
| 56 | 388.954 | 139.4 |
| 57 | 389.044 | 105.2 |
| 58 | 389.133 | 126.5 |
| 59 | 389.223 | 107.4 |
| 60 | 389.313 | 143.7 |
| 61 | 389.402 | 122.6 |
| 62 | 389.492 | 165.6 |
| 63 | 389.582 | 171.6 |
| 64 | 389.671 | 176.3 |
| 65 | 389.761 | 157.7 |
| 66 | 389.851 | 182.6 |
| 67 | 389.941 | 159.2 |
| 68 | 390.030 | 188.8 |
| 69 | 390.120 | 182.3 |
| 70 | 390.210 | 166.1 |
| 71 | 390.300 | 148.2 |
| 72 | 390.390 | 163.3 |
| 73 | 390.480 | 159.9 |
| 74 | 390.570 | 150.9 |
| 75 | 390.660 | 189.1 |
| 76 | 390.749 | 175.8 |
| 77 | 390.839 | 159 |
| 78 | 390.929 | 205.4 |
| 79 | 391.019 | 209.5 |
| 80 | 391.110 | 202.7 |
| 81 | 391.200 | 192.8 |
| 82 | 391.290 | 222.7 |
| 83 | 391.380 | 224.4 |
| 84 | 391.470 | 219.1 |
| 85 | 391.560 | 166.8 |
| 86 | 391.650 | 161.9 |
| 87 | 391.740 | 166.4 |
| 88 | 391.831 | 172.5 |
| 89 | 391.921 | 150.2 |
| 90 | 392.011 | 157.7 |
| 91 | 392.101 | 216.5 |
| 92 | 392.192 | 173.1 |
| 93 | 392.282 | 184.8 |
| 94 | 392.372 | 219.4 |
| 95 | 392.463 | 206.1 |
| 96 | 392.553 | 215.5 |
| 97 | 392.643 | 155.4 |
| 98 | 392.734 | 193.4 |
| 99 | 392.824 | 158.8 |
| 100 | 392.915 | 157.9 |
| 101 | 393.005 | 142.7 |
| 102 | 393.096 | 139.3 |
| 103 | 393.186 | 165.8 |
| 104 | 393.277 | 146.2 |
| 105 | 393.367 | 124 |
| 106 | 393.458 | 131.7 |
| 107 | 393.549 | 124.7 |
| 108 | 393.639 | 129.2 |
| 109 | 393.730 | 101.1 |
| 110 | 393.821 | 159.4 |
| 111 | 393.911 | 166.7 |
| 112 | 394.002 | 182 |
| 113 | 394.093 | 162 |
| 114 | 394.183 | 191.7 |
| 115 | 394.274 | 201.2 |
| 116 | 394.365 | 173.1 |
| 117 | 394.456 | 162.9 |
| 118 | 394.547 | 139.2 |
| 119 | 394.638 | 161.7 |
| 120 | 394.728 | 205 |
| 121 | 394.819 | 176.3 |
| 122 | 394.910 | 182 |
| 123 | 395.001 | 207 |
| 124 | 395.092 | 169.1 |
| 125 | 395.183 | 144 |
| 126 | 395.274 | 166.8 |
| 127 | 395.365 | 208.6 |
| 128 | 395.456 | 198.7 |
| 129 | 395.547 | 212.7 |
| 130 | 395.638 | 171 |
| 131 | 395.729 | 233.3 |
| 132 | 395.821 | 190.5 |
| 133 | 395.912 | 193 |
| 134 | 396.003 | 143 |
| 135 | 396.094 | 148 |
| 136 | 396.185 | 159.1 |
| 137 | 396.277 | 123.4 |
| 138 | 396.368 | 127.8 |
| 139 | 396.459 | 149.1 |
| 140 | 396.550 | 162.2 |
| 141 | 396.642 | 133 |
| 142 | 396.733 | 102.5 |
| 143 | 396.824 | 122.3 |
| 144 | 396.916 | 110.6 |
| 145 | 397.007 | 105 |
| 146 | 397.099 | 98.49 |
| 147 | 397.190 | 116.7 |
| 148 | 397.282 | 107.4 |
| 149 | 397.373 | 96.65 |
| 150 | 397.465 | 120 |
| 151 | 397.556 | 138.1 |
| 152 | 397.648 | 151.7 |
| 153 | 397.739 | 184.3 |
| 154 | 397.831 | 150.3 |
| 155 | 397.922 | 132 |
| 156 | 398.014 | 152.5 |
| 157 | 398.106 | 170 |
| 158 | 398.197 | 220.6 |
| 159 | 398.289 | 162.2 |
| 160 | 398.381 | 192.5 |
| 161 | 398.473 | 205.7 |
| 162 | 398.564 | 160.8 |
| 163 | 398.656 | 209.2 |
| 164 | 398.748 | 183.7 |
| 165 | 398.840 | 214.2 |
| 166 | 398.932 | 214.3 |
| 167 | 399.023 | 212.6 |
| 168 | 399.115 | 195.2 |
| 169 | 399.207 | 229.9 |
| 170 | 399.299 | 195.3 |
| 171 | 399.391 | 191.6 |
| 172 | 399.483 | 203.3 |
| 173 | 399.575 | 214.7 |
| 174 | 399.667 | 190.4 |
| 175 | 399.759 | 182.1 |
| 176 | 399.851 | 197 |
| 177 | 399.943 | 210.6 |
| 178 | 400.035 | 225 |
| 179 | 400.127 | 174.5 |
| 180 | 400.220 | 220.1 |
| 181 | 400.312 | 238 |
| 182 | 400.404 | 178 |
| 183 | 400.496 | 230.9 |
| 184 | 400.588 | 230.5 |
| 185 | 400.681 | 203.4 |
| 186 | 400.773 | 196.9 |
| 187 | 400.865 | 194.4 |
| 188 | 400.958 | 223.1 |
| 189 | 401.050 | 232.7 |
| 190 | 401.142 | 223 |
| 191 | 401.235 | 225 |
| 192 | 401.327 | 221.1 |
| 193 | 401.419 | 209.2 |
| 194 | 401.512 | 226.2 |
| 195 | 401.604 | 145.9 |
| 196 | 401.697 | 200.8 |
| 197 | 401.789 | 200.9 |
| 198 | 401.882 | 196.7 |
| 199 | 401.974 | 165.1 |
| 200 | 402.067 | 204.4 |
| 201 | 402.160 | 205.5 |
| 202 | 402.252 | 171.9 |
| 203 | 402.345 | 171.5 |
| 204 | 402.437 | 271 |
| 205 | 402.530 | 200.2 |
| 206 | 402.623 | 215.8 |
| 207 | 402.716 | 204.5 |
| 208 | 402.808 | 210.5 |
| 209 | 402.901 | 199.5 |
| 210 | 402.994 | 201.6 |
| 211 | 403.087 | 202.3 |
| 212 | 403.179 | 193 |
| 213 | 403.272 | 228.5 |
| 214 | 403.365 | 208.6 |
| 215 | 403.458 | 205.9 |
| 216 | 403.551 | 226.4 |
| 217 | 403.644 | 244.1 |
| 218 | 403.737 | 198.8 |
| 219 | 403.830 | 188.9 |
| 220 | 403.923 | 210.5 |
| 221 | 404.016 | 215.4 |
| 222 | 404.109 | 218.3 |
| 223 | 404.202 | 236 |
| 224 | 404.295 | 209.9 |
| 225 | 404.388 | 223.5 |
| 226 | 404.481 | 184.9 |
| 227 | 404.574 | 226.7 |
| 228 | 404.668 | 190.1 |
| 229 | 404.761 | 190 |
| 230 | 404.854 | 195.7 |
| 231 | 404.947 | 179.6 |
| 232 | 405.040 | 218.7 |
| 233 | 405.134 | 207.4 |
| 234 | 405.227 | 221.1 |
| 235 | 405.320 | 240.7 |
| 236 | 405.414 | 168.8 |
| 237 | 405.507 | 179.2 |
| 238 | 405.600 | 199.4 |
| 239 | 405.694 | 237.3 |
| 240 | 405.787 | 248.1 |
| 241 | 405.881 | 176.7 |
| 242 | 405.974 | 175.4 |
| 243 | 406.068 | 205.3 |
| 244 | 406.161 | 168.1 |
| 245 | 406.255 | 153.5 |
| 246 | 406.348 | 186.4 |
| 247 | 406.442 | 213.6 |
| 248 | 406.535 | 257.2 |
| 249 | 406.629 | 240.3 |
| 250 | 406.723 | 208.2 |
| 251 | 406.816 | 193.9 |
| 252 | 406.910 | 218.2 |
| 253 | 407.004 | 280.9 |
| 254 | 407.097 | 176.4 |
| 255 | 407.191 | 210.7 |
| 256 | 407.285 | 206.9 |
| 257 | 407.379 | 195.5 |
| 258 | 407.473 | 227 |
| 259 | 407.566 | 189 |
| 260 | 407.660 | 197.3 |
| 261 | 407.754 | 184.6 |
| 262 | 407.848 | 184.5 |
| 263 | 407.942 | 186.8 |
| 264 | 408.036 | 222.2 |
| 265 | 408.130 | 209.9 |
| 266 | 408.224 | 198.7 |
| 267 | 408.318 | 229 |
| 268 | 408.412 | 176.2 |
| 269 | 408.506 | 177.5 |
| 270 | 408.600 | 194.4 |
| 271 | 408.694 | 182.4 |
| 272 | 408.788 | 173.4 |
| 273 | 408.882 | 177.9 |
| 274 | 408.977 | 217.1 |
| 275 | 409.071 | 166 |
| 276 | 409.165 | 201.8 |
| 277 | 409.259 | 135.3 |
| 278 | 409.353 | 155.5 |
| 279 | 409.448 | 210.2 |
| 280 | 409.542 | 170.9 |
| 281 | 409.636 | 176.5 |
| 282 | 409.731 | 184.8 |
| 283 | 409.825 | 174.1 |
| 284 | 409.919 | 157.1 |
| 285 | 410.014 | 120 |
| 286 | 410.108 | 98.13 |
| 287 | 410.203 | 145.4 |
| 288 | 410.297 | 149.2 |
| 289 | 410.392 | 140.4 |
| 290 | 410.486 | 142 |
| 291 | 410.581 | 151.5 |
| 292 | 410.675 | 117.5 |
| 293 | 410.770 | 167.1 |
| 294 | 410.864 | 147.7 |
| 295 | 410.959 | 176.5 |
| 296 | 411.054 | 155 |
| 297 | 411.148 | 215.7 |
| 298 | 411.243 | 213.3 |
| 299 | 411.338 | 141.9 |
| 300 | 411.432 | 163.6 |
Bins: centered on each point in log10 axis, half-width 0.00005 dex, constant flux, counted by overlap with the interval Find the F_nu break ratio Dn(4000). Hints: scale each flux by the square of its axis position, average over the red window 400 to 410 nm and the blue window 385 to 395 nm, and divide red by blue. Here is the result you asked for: 1.3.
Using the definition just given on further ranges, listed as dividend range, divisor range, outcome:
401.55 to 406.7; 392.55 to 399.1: 1.32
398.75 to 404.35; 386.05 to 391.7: 1.31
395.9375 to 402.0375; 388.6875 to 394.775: 1.13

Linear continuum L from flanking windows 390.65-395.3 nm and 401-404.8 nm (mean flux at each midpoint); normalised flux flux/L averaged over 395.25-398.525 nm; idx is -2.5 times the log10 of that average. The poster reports 0.21 mag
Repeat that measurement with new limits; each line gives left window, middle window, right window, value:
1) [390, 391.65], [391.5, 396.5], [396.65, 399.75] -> 0.046 mag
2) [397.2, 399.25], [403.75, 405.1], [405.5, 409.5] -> -0.090 mag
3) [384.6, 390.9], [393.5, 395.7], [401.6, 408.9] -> 0.057 mag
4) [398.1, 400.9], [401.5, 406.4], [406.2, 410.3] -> -0.039 mag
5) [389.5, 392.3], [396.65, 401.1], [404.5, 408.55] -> 0.077 mag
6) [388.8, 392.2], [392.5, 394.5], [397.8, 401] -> 0.120 mag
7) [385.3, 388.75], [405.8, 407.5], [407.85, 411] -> -0.200 mag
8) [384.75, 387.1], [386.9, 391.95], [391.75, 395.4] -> 0.070 mag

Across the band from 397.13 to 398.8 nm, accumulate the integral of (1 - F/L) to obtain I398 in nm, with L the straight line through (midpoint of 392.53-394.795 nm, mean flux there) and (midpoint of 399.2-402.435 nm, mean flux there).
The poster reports 0.26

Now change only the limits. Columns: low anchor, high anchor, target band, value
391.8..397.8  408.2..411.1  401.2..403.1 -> -0.46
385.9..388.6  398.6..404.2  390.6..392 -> -0.02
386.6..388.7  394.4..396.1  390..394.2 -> 0.10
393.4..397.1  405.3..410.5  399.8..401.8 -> -0.43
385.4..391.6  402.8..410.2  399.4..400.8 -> -0.14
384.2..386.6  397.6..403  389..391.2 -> 0.21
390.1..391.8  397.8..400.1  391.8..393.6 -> 0.18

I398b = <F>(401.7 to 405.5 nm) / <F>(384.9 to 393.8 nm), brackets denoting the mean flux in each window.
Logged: 1.2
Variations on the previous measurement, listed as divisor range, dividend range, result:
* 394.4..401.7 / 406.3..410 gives 1.09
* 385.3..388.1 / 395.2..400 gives 0.92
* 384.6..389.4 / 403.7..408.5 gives 1.24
